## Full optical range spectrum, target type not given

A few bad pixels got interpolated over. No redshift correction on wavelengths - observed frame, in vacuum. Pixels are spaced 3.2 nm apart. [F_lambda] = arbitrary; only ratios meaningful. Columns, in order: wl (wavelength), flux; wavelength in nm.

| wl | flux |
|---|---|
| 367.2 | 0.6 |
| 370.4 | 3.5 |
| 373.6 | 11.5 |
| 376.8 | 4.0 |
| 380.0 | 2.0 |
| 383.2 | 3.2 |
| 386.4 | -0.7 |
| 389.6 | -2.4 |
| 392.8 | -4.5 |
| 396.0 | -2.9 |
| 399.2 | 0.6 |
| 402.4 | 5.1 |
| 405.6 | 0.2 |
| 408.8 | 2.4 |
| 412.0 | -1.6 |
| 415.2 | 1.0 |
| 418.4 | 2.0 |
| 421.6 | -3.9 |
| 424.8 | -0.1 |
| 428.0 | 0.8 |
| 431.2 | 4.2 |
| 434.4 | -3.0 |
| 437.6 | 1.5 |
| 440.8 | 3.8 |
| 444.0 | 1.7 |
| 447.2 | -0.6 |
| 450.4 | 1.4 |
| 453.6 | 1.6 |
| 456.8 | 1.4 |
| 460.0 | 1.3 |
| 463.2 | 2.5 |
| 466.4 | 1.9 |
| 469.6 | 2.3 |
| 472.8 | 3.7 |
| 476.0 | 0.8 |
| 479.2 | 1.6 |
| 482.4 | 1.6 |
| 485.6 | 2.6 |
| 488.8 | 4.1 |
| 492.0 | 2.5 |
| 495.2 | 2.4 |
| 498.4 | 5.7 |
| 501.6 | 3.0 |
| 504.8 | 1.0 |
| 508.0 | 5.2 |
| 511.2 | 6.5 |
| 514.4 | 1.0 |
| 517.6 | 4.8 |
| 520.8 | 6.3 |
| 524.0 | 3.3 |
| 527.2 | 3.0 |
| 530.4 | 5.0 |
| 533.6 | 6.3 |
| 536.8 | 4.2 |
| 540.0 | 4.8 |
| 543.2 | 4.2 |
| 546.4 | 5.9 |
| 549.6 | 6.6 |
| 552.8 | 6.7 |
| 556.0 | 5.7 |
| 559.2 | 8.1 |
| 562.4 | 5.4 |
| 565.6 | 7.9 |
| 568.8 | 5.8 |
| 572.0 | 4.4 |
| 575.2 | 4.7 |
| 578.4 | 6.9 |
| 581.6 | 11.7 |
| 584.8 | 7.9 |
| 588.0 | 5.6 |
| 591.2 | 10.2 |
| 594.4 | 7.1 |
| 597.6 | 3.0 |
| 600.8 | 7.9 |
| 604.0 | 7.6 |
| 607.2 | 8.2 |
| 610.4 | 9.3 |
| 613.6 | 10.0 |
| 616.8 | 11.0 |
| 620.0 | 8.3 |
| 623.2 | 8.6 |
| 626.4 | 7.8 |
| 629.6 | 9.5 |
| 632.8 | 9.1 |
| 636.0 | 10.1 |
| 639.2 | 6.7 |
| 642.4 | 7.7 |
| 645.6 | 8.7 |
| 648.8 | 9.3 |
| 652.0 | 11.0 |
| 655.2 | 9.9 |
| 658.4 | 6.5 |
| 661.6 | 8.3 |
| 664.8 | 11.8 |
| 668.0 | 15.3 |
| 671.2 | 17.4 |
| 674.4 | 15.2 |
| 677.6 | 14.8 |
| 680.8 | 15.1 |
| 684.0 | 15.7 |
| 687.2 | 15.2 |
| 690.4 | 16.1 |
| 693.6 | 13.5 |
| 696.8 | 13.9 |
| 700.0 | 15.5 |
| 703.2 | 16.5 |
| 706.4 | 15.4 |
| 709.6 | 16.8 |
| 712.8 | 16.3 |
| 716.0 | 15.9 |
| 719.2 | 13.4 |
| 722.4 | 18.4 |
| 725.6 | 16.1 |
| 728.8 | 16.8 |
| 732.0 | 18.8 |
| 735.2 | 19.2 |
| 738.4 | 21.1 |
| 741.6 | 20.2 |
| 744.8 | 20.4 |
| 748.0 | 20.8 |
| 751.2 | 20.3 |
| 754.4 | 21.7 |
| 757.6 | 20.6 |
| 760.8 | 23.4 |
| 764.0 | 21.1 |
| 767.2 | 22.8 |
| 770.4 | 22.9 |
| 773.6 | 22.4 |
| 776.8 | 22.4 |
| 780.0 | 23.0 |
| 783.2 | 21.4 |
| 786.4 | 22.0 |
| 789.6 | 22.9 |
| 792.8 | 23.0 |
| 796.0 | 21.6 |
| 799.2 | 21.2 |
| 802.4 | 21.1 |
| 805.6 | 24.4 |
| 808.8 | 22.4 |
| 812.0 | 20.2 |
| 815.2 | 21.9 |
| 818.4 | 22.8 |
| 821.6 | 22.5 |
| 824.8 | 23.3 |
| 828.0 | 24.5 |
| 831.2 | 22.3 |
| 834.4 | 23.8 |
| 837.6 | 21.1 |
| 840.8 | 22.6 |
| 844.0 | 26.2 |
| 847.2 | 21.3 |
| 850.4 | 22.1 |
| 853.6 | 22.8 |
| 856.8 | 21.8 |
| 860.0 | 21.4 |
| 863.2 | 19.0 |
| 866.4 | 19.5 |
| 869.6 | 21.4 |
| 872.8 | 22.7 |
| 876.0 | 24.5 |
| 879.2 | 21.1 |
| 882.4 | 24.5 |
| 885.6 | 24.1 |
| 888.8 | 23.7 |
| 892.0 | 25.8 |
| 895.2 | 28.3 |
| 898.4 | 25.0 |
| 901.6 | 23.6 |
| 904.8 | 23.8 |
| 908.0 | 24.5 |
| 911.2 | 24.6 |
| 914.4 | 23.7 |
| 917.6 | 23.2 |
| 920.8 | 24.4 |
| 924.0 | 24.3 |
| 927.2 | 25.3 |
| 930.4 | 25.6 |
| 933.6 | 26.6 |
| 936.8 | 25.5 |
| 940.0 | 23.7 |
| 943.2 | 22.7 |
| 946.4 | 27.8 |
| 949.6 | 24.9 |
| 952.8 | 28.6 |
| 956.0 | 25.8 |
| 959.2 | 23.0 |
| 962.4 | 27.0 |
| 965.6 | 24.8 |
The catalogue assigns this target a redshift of 0.670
